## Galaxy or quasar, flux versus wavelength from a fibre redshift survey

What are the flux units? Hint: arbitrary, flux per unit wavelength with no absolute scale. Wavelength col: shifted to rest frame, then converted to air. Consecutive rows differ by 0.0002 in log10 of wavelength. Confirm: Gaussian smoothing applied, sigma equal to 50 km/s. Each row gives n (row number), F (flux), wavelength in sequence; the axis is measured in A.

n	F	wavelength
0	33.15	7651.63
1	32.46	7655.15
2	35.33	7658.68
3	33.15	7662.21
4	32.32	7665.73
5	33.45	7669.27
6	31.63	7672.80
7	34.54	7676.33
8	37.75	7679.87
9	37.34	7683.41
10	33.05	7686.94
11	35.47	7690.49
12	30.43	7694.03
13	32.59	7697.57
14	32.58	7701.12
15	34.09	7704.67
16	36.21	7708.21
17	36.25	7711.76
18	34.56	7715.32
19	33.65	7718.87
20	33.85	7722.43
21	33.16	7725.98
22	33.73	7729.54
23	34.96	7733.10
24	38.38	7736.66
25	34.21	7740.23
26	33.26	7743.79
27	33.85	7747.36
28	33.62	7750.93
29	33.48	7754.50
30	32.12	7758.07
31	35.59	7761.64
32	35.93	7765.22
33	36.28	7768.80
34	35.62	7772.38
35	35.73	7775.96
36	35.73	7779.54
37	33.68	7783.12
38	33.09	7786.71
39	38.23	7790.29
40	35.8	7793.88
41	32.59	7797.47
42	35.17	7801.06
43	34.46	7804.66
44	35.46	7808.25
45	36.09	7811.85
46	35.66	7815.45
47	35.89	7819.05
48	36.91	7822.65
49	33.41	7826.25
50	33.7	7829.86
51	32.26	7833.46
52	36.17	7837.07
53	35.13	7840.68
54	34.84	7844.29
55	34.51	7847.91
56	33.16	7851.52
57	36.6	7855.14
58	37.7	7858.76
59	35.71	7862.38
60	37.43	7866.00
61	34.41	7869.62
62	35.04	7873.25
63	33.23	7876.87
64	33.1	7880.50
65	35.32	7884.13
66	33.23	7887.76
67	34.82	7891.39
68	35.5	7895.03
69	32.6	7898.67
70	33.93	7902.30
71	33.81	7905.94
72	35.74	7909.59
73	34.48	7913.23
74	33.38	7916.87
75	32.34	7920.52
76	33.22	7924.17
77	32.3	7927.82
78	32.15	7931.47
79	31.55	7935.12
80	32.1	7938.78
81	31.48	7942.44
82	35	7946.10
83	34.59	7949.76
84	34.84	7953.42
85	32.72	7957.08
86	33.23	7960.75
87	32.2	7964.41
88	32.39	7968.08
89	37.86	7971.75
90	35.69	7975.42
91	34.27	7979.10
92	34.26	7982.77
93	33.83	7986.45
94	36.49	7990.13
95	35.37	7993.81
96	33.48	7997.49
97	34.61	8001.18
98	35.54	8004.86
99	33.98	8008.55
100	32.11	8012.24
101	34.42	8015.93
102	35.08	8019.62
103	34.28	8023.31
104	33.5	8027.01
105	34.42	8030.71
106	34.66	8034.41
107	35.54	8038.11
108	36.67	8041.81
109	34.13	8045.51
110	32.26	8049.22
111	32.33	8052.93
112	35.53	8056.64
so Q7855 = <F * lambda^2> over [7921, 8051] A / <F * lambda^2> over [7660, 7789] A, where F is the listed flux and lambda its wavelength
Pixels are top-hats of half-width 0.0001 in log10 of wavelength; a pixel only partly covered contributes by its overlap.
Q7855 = 1.1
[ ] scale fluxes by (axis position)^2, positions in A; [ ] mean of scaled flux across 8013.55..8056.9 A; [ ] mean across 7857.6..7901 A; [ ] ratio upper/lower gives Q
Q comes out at 1.0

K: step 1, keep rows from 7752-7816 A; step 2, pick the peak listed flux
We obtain 38.23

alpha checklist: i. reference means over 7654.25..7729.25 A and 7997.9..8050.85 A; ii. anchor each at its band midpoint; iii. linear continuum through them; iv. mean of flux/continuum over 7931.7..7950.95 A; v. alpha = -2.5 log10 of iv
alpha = 0.05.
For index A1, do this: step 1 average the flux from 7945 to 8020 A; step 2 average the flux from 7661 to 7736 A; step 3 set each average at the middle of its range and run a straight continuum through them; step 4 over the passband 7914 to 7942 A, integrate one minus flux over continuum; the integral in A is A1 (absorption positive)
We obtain 1.51 A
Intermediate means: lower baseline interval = 34.1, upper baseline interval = 34.4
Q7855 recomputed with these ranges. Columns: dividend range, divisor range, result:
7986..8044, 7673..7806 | 1.07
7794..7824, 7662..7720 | 1.07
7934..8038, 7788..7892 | 1.01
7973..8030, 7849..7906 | 1.02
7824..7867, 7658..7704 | 1.08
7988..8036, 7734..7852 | 1.04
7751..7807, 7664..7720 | 1.05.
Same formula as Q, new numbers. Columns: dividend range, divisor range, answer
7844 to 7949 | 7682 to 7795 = 1.03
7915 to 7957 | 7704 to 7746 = 1.00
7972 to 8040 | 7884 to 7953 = 1.05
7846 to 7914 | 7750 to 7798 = 1.02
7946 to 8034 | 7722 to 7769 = 1.06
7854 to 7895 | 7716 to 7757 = 1.07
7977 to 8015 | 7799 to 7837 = 1.03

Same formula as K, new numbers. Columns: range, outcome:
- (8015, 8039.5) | 35.54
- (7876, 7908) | 35.5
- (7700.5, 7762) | 38.38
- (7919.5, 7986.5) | 37.86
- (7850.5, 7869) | 37.7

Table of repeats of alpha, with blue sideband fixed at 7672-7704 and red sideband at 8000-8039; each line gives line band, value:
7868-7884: 0.004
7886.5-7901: 0.005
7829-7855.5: -0.010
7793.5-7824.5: -0.037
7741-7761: 0.020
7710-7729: -0.007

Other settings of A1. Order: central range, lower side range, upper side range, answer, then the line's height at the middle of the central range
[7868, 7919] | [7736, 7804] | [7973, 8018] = 0.7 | 34.7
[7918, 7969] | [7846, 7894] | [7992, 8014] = 2.4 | 34.5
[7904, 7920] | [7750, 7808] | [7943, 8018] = 0.1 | 34.5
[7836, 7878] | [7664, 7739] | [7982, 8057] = -1.2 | 34.3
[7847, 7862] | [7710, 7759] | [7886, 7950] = -0.8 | 33.7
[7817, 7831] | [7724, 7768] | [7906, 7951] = -0.5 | 33.9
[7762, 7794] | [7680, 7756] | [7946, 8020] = -1.2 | 34.3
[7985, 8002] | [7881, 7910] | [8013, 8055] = -0.3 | 34.2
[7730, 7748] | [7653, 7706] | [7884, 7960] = -0.7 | 33.7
